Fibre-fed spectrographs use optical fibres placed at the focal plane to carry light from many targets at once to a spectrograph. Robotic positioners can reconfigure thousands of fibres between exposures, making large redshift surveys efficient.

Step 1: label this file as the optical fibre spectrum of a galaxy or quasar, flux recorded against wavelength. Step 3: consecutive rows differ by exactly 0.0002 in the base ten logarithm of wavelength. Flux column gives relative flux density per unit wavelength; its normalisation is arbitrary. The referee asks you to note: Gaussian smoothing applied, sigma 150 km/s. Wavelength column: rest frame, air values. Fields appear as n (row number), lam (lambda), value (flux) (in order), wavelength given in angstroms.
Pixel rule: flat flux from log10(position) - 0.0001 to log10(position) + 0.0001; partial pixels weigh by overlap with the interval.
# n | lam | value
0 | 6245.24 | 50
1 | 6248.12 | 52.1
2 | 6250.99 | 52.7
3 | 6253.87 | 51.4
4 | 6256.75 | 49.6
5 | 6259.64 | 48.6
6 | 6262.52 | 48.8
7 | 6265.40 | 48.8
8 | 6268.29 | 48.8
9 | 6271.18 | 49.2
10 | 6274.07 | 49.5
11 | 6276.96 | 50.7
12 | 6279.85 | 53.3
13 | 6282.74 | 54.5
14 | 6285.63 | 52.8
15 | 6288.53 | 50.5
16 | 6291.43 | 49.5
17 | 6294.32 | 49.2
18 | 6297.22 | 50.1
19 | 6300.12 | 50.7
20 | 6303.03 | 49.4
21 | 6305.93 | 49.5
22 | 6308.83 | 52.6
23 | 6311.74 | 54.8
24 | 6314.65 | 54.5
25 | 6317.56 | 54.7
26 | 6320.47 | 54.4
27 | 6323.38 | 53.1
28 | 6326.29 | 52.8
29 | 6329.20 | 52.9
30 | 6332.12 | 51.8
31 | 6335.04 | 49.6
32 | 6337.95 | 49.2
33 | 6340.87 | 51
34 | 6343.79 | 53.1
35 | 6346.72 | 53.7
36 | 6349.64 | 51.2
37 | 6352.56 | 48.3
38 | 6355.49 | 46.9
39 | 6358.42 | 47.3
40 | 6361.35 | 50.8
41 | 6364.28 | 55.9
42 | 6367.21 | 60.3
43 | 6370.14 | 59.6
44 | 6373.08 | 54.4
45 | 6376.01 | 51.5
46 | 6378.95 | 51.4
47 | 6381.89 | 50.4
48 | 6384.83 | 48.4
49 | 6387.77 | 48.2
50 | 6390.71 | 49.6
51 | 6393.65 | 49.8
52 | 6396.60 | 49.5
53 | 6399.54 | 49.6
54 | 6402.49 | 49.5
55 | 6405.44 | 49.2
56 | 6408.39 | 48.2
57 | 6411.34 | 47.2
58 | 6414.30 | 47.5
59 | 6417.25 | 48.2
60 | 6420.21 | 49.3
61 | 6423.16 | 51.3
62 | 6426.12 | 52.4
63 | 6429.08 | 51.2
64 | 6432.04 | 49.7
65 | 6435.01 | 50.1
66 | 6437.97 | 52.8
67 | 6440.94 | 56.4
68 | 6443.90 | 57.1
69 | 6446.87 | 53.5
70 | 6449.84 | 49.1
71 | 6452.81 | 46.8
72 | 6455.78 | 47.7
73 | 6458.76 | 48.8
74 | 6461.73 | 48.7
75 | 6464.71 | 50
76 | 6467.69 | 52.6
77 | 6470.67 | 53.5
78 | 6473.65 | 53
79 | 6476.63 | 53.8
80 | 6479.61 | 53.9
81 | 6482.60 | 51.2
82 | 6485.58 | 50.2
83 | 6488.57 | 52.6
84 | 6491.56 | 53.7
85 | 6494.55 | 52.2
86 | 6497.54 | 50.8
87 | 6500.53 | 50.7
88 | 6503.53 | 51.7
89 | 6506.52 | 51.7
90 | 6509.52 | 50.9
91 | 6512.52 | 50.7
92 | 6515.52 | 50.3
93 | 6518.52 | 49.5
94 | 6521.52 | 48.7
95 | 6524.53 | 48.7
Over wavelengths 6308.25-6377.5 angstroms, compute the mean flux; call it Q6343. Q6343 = 52.7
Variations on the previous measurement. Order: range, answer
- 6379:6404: 49.5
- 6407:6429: 49.3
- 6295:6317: 51.7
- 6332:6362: 50.2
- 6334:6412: 50.9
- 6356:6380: 53.7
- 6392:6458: 50.3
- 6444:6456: 50.3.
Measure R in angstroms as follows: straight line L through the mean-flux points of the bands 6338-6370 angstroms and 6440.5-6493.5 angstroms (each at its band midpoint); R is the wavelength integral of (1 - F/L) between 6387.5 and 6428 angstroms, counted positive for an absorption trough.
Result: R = 2.0 angstroms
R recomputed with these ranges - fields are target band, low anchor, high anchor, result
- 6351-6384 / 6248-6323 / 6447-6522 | -0.8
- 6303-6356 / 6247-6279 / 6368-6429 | -1.8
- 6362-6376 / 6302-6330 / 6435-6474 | -1.1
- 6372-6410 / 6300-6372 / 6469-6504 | 1.8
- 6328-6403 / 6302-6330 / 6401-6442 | 0.4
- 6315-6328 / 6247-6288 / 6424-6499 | -0.7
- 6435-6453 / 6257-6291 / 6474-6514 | -0.4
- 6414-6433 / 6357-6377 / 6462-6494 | 1.1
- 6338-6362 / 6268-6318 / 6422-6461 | 0.5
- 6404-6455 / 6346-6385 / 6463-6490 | 1.7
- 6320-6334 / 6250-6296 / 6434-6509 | -0.5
